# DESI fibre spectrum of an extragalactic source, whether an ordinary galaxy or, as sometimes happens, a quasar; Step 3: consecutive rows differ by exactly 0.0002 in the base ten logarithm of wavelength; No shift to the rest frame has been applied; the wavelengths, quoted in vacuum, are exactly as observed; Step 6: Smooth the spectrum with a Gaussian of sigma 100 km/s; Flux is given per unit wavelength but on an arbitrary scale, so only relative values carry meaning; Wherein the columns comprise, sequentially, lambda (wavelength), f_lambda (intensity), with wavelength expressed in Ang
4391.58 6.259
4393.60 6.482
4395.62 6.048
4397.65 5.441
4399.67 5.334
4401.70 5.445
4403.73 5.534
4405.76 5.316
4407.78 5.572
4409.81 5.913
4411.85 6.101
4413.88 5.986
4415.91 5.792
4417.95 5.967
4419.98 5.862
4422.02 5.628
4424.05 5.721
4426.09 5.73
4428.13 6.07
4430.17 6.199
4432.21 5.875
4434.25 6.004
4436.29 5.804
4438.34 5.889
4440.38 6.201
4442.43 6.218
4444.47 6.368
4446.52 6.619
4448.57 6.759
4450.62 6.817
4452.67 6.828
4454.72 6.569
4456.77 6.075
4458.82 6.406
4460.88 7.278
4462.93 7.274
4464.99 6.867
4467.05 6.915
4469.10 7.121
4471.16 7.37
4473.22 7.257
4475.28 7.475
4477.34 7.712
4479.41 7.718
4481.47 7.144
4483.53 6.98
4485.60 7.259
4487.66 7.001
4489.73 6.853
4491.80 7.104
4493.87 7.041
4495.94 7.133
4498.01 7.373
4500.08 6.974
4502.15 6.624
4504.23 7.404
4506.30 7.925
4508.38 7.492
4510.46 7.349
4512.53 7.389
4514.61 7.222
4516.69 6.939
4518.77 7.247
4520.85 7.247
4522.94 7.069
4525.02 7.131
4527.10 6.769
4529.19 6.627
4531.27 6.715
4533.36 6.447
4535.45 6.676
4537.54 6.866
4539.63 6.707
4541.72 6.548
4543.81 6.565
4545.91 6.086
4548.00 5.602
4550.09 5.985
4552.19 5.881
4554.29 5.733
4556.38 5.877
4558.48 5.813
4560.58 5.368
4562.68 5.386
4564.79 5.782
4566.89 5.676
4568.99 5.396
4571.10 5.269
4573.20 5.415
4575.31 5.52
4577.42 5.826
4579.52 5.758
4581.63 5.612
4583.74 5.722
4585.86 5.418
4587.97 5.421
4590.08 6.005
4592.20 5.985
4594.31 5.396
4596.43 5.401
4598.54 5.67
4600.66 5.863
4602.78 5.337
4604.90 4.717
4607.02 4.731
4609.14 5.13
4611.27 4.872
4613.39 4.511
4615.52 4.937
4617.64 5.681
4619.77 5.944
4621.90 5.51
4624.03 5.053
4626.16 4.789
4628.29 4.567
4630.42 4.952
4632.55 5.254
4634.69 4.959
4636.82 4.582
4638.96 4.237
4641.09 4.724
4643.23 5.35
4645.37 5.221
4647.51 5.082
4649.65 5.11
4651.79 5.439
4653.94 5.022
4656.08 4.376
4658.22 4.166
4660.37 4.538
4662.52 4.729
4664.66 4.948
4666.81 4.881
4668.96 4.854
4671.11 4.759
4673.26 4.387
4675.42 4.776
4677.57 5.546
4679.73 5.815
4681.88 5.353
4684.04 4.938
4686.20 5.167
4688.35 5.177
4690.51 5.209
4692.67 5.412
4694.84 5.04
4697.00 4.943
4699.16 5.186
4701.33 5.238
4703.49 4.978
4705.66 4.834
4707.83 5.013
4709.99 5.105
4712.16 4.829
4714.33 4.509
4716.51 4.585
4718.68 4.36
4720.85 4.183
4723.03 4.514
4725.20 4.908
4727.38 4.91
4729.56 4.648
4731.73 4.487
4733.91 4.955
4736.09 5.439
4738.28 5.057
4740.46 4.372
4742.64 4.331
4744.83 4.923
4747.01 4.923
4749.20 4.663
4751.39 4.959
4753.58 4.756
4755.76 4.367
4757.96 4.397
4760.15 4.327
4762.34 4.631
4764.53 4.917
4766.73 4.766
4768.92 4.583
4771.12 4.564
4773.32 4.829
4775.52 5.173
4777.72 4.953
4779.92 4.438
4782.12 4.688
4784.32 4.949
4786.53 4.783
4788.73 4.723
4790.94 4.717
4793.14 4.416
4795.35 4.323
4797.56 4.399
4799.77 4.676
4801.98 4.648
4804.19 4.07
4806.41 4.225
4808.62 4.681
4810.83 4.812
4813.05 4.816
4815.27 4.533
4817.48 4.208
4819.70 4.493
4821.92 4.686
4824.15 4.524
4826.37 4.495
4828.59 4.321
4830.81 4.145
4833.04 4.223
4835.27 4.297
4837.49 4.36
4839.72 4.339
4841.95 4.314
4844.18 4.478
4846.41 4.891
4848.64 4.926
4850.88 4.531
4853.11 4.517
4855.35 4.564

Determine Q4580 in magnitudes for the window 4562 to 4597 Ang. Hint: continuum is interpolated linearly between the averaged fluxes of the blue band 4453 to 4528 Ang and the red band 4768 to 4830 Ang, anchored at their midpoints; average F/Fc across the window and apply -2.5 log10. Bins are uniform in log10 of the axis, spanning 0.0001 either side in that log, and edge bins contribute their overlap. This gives 0.15 mag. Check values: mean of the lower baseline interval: 7.13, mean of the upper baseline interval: 4.59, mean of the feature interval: 5.59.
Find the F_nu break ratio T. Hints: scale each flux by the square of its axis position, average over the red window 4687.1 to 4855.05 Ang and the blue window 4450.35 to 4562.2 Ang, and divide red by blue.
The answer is 0.8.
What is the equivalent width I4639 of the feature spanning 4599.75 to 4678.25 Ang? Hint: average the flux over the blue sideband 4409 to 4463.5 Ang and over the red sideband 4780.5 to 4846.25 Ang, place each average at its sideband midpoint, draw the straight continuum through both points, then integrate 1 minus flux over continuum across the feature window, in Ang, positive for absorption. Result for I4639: 5.0 Ang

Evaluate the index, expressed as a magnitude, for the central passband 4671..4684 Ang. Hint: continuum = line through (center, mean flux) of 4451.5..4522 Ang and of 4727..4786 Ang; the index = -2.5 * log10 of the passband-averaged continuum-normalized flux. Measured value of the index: 0.07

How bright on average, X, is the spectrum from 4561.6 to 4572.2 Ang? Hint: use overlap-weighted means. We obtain 5.5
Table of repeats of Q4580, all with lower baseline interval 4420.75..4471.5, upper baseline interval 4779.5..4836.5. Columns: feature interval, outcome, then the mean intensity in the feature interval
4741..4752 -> 0.02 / 4.73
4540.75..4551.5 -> -0.05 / 6.14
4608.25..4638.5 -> 0.09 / 5.03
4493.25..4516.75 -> -0.19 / 7.26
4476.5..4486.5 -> -0.18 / 7.35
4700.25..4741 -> 0.04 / 4.79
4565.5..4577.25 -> 0.05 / 5.49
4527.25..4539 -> -0.12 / 6.67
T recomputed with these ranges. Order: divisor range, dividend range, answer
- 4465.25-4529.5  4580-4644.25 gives 0.76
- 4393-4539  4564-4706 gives 0.84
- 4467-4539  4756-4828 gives 0.73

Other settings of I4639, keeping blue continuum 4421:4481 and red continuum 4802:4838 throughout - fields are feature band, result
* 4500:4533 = -4.9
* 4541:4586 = 1.5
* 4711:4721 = 1.0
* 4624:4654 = 2.9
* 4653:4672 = 2.3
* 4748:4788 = 0.3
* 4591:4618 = 2.2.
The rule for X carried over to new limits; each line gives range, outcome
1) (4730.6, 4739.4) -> 4.98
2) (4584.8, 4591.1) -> 5.61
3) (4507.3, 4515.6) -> 7.37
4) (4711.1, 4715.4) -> 4.67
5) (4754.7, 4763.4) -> 4.43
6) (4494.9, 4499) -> 7.25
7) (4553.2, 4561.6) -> 5.7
